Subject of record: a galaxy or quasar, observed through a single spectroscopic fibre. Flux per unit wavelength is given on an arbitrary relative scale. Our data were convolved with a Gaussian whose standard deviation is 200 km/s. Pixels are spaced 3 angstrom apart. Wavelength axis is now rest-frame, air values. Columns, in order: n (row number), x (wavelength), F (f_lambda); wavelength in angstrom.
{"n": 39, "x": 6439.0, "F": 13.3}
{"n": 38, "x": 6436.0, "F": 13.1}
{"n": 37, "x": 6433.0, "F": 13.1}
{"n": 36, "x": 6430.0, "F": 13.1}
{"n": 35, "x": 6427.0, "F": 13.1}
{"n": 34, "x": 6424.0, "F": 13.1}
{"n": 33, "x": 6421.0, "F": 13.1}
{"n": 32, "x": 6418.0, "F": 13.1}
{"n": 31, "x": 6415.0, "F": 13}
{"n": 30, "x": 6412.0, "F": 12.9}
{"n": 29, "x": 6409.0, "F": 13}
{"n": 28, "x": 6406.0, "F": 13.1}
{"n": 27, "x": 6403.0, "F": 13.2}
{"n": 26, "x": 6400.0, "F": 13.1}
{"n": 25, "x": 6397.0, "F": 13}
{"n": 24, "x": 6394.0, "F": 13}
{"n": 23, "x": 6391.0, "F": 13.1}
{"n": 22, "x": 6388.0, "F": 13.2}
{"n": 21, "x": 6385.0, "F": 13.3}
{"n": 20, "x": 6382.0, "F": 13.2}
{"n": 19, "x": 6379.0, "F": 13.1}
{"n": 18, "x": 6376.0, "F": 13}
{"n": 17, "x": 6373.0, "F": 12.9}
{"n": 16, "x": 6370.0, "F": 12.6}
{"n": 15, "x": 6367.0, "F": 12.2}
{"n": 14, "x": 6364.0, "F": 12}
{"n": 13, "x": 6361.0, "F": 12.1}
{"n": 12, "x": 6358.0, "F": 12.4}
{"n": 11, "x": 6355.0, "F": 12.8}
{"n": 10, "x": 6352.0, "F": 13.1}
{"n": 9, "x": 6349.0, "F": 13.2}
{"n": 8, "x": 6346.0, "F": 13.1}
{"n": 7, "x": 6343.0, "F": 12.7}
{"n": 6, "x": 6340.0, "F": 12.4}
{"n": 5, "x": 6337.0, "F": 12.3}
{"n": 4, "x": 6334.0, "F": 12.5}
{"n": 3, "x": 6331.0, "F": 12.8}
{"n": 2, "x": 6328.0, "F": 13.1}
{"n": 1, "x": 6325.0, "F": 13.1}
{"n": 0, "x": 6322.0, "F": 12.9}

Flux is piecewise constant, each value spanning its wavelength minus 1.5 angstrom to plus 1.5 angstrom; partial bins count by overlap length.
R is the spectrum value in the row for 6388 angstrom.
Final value 13.2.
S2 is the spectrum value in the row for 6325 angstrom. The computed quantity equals 13.1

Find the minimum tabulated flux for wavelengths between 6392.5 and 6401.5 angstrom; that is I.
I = 13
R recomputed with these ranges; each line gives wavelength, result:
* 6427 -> 13.1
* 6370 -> 12.6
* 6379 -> 13.1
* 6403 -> 13.2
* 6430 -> 13.1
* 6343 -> 12.7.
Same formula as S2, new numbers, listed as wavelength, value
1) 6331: 12.8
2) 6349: 13.2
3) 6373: 12.9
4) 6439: 13.3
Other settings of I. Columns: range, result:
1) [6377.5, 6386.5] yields 13.1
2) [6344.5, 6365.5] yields 12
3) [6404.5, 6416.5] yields 12.9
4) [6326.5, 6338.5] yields 12.3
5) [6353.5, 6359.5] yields 12.4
